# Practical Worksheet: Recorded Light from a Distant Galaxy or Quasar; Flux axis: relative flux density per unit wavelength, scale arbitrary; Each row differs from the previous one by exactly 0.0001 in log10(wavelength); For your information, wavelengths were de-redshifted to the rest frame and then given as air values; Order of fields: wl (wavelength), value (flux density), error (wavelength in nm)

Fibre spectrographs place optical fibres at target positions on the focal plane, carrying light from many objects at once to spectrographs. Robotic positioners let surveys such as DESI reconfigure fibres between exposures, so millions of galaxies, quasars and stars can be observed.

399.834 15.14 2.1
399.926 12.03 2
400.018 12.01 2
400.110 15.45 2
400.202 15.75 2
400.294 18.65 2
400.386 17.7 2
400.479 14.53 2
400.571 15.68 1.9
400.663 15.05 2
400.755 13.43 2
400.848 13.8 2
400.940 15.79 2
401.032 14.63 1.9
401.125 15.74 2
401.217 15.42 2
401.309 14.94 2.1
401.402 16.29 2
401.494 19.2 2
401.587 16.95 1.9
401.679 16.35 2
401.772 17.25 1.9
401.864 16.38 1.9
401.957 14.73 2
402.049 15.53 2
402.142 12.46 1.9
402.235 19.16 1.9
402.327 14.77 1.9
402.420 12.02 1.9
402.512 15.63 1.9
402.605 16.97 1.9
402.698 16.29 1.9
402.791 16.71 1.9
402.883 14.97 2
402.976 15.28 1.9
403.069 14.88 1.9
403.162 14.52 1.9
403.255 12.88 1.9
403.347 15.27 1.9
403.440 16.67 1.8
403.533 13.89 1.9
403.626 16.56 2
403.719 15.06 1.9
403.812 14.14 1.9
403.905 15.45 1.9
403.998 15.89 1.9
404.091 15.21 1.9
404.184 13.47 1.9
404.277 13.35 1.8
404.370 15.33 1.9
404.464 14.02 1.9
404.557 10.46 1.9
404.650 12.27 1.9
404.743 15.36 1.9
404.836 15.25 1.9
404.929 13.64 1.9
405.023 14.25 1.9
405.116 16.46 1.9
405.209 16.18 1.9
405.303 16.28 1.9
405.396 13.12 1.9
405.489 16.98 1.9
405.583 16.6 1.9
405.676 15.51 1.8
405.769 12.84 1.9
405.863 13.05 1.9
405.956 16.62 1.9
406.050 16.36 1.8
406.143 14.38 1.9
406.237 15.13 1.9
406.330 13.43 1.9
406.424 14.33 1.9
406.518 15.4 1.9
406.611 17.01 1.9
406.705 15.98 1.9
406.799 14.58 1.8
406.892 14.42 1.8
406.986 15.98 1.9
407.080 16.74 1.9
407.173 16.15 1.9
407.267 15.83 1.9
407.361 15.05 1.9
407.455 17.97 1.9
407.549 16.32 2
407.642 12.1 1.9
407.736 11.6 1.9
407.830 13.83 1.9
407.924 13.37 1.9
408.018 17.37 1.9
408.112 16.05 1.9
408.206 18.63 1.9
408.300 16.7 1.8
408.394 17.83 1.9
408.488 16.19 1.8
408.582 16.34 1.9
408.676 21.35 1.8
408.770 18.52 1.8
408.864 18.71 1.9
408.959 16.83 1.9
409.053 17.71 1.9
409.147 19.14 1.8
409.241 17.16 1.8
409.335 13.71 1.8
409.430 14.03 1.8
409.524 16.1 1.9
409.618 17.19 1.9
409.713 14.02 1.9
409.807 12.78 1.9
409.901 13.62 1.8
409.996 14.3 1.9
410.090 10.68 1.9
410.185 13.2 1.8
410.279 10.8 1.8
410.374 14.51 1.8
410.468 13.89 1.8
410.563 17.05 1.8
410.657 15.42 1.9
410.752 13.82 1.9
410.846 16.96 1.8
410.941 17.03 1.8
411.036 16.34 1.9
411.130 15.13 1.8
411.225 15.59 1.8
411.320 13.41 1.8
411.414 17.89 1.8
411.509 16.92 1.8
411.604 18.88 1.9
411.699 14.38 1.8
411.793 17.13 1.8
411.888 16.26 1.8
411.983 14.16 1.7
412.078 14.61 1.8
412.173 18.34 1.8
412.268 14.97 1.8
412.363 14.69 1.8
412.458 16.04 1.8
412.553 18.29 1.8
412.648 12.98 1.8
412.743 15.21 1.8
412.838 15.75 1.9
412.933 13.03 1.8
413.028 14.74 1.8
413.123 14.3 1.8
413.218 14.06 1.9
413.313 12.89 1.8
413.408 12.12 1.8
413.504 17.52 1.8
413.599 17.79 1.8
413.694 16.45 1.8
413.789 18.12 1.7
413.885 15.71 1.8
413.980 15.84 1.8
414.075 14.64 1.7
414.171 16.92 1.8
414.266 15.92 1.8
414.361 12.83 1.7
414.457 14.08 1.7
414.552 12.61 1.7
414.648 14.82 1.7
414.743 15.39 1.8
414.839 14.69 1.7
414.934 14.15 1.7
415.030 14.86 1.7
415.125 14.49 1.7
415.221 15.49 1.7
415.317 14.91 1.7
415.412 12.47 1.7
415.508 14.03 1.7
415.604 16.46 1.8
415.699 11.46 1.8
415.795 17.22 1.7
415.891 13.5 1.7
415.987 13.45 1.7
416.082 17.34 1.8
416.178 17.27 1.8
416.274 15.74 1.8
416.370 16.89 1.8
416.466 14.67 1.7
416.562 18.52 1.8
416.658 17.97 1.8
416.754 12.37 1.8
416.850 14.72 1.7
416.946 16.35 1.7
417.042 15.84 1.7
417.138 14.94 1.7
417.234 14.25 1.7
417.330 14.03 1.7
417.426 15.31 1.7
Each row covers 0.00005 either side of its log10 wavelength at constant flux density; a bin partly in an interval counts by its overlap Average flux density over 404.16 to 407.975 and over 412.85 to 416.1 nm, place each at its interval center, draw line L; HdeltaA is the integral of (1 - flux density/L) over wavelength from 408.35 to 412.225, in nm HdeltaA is -0.256 nm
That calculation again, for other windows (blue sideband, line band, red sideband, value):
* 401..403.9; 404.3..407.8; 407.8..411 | 0.16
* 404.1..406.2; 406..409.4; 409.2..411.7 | -0.28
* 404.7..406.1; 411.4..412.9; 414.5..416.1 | -0.12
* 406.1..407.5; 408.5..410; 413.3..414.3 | -0.07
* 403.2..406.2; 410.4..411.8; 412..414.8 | -0.08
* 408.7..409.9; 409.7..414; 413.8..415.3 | 0.12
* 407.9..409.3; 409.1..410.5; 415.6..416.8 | 0.23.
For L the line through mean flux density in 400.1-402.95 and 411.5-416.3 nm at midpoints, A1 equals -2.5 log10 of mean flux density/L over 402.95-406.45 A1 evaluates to 0.06 mag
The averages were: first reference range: 15.8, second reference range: 15.2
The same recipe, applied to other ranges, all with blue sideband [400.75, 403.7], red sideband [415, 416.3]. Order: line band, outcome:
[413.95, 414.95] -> 0.02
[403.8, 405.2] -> 0.08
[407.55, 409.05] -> -0.08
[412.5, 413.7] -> 0.00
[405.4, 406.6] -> 0.02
